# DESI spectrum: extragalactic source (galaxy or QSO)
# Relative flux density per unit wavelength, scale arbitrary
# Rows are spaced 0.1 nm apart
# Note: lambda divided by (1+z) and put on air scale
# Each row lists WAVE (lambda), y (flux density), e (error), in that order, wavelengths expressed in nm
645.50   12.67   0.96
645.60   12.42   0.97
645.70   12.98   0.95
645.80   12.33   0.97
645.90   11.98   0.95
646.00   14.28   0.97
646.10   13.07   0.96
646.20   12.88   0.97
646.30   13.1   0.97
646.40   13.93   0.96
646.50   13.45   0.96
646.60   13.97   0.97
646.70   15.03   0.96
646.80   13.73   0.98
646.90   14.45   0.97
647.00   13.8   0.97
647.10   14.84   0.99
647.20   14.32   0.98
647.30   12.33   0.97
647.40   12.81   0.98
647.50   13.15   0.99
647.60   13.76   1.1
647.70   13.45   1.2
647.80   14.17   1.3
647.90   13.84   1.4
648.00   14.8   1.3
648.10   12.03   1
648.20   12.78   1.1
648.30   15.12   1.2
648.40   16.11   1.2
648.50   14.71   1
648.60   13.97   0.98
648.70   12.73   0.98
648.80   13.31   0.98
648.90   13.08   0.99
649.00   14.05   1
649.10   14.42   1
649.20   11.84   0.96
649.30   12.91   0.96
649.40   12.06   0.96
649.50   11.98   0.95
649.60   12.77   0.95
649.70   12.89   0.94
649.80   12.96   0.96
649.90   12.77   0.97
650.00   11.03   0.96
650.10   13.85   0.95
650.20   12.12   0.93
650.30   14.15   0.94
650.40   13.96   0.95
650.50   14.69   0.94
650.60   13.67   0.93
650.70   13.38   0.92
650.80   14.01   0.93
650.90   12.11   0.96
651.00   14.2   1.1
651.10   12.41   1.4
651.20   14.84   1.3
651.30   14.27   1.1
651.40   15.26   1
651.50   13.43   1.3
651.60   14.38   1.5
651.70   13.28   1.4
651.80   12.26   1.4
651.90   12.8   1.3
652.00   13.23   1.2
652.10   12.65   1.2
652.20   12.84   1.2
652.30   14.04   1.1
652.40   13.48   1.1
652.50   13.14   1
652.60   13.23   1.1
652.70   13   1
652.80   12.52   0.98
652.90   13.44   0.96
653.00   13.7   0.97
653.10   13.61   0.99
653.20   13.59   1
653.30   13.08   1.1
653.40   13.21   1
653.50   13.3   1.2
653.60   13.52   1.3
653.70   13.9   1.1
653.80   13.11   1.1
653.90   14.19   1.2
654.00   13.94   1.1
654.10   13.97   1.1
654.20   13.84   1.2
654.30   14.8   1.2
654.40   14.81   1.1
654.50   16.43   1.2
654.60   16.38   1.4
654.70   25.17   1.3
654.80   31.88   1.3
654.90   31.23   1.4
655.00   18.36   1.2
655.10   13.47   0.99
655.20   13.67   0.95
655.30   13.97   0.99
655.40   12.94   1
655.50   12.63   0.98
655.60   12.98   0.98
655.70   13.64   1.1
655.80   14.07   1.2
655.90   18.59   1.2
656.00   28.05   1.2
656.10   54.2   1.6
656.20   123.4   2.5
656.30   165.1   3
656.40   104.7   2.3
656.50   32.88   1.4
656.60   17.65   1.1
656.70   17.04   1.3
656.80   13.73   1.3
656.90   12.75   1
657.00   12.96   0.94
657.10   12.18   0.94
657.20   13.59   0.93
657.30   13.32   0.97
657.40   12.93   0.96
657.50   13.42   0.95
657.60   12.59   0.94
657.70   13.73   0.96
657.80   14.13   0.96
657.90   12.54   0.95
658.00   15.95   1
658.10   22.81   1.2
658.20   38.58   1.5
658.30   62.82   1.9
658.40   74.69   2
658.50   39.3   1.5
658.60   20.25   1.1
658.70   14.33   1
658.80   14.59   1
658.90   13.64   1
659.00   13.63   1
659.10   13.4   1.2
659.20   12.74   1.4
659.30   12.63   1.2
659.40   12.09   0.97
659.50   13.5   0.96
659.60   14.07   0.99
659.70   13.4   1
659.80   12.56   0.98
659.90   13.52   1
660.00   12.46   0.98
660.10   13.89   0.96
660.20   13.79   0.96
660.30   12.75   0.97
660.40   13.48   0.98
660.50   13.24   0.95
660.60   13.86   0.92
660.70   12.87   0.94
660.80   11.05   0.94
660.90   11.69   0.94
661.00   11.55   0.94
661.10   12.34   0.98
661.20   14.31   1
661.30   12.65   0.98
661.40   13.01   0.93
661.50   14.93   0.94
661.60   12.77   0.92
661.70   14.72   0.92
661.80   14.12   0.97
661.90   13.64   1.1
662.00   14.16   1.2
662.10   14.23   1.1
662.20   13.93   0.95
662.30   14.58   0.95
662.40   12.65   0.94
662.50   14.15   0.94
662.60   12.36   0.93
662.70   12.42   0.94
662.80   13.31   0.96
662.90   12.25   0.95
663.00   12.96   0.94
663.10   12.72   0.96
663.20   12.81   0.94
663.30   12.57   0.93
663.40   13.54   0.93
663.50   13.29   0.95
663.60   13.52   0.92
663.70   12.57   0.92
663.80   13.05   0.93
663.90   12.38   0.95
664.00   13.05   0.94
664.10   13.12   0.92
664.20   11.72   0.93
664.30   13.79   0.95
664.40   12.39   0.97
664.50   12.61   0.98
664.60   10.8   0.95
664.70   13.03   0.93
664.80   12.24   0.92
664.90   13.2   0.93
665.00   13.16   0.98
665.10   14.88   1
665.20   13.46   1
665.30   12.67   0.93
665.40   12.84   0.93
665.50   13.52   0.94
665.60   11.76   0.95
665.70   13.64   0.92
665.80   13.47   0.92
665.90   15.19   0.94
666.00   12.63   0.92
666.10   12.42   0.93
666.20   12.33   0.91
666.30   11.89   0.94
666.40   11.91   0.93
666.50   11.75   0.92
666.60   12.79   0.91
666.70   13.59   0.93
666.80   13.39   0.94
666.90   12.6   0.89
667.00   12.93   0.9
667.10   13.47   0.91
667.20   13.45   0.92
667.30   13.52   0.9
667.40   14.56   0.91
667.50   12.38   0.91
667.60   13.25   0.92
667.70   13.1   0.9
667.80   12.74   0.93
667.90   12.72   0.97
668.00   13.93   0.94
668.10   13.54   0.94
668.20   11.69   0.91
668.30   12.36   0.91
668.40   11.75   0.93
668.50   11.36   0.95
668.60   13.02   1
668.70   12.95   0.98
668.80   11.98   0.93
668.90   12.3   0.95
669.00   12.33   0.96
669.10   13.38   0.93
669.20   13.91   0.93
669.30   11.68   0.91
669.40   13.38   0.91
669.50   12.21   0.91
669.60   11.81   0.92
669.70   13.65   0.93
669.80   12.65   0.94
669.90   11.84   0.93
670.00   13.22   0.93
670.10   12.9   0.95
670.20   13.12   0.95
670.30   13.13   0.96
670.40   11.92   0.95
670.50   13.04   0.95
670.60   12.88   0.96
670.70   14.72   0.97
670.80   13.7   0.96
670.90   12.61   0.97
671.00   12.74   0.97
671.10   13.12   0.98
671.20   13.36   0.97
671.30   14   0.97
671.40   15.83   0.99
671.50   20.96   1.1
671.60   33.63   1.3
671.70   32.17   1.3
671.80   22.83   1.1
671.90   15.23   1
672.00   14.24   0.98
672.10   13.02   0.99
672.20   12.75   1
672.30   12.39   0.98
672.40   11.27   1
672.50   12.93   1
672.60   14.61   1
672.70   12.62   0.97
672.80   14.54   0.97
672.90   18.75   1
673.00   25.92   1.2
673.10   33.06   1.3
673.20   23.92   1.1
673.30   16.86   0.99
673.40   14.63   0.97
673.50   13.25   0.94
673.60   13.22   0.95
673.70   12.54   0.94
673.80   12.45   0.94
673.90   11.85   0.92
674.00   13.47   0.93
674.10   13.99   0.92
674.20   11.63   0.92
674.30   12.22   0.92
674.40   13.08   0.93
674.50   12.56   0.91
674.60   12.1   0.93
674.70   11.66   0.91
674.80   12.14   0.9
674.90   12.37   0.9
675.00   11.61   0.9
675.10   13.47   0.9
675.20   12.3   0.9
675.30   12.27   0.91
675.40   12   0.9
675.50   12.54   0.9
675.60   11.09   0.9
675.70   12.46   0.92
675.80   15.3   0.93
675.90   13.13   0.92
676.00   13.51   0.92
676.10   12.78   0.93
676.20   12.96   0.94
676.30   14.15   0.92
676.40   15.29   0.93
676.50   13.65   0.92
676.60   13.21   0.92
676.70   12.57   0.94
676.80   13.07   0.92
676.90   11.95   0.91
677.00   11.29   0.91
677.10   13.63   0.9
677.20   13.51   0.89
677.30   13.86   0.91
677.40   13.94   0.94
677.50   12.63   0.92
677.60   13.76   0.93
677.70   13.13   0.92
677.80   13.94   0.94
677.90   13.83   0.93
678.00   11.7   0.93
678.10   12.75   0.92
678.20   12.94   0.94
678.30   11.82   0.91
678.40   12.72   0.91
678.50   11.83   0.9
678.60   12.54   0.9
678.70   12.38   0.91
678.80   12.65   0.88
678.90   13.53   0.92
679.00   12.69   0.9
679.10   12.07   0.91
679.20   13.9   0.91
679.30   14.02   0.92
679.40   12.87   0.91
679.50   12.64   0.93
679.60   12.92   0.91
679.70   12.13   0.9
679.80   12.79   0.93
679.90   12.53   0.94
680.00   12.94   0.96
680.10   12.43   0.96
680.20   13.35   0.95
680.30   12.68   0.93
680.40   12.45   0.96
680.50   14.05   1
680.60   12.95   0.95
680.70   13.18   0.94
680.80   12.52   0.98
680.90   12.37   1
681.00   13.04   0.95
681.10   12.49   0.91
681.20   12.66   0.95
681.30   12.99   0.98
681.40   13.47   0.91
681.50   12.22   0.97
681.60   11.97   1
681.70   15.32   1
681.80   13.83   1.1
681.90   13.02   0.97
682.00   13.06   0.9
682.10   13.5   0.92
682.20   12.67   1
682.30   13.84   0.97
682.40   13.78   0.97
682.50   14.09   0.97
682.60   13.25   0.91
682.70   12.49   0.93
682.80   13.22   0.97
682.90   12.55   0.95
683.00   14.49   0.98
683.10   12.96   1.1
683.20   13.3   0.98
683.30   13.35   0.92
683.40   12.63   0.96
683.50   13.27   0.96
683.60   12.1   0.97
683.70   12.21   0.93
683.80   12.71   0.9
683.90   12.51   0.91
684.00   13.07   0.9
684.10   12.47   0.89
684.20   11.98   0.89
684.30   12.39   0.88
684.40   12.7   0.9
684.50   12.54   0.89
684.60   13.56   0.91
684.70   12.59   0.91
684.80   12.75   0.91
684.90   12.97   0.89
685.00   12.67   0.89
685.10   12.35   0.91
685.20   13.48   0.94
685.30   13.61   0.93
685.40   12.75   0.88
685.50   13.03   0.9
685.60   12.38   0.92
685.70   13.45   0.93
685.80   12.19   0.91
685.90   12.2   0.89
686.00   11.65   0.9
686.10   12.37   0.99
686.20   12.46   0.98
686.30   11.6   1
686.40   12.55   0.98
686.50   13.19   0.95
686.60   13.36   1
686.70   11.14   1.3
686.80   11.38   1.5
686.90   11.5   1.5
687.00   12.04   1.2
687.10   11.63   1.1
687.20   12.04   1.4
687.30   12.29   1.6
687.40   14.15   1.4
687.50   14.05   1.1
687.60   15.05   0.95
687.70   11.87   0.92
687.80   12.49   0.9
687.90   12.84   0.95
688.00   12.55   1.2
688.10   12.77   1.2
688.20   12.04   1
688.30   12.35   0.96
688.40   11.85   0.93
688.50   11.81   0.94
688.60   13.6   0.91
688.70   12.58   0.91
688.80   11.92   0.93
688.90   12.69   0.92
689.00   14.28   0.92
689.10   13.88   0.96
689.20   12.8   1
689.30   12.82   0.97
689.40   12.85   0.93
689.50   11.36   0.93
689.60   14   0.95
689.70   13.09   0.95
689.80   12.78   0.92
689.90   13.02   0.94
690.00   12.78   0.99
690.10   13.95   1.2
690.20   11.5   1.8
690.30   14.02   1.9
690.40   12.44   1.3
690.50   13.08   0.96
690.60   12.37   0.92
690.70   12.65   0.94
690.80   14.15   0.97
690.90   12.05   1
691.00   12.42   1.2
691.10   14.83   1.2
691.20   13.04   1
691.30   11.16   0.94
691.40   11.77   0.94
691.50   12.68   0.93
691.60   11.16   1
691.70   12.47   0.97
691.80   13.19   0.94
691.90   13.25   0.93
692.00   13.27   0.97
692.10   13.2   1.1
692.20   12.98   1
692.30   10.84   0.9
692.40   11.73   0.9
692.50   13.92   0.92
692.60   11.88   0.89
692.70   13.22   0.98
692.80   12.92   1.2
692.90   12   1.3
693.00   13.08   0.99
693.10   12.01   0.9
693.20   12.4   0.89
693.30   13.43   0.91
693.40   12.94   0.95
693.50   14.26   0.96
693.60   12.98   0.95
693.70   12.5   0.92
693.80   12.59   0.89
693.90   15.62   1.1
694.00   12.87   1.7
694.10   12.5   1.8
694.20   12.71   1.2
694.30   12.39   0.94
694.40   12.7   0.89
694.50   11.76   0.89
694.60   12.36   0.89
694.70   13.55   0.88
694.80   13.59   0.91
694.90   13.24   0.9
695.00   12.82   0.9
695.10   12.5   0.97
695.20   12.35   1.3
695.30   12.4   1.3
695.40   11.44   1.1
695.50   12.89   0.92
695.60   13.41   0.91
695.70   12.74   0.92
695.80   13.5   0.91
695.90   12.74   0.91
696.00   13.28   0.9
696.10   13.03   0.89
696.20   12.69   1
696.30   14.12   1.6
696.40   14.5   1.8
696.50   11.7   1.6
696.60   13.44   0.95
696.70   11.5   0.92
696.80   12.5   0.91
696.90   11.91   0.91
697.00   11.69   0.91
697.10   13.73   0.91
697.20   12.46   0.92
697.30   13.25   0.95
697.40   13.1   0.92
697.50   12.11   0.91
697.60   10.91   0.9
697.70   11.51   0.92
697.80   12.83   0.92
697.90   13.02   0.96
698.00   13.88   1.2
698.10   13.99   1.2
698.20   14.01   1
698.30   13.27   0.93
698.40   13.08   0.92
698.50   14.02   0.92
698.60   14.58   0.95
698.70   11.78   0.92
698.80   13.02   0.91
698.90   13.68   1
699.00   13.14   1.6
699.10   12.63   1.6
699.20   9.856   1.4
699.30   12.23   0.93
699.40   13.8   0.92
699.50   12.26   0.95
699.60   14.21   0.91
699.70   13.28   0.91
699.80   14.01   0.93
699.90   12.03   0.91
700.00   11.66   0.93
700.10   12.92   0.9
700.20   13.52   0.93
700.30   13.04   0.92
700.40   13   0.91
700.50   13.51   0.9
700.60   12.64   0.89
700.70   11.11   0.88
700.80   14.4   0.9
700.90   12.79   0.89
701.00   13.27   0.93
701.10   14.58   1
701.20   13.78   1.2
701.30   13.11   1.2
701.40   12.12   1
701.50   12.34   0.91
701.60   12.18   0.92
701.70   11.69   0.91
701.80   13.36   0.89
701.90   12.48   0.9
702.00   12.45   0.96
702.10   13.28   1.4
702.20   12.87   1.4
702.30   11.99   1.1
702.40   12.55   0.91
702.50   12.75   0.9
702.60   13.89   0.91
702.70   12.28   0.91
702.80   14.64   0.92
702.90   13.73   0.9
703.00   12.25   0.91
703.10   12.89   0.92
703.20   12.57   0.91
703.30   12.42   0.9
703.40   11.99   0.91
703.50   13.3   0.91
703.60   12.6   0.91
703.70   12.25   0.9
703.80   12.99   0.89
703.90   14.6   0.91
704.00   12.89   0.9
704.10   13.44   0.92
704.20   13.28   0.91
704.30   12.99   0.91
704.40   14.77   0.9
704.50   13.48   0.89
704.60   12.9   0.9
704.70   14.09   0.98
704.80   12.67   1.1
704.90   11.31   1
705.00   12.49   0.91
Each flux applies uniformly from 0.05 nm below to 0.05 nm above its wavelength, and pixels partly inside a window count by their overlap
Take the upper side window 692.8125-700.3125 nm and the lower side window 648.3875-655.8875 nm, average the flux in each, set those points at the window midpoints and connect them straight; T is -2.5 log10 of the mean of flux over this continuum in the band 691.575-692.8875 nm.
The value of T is 0.032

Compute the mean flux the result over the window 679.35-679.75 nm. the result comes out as 12.6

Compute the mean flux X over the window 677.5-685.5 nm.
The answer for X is 12.9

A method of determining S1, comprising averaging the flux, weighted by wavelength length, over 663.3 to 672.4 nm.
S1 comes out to 13.6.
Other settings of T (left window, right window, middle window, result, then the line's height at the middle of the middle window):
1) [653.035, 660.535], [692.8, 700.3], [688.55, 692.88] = 0.12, 14.3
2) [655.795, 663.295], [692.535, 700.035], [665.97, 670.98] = 0.45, 19.4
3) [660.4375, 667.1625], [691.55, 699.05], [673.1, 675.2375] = -0.07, 13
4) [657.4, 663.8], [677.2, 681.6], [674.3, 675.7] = 0.12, 13.6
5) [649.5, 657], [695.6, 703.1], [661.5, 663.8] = 0.36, 18.6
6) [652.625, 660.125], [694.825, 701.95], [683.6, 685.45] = 0.25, 16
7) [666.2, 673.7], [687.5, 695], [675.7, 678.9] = 0.07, 13.9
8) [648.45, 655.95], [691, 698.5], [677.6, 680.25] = 0.04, 13.4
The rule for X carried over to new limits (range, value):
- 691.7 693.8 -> 12.8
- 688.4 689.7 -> 12.9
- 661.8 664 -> 13.2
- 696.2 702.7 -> 12.9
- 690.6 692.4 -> 12.6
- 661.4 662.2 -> 14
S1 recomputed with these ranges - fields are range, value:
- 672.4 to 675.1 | 14.8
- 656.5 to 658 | 14.5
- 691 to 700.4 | 12.8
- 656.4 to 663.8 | 16.7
